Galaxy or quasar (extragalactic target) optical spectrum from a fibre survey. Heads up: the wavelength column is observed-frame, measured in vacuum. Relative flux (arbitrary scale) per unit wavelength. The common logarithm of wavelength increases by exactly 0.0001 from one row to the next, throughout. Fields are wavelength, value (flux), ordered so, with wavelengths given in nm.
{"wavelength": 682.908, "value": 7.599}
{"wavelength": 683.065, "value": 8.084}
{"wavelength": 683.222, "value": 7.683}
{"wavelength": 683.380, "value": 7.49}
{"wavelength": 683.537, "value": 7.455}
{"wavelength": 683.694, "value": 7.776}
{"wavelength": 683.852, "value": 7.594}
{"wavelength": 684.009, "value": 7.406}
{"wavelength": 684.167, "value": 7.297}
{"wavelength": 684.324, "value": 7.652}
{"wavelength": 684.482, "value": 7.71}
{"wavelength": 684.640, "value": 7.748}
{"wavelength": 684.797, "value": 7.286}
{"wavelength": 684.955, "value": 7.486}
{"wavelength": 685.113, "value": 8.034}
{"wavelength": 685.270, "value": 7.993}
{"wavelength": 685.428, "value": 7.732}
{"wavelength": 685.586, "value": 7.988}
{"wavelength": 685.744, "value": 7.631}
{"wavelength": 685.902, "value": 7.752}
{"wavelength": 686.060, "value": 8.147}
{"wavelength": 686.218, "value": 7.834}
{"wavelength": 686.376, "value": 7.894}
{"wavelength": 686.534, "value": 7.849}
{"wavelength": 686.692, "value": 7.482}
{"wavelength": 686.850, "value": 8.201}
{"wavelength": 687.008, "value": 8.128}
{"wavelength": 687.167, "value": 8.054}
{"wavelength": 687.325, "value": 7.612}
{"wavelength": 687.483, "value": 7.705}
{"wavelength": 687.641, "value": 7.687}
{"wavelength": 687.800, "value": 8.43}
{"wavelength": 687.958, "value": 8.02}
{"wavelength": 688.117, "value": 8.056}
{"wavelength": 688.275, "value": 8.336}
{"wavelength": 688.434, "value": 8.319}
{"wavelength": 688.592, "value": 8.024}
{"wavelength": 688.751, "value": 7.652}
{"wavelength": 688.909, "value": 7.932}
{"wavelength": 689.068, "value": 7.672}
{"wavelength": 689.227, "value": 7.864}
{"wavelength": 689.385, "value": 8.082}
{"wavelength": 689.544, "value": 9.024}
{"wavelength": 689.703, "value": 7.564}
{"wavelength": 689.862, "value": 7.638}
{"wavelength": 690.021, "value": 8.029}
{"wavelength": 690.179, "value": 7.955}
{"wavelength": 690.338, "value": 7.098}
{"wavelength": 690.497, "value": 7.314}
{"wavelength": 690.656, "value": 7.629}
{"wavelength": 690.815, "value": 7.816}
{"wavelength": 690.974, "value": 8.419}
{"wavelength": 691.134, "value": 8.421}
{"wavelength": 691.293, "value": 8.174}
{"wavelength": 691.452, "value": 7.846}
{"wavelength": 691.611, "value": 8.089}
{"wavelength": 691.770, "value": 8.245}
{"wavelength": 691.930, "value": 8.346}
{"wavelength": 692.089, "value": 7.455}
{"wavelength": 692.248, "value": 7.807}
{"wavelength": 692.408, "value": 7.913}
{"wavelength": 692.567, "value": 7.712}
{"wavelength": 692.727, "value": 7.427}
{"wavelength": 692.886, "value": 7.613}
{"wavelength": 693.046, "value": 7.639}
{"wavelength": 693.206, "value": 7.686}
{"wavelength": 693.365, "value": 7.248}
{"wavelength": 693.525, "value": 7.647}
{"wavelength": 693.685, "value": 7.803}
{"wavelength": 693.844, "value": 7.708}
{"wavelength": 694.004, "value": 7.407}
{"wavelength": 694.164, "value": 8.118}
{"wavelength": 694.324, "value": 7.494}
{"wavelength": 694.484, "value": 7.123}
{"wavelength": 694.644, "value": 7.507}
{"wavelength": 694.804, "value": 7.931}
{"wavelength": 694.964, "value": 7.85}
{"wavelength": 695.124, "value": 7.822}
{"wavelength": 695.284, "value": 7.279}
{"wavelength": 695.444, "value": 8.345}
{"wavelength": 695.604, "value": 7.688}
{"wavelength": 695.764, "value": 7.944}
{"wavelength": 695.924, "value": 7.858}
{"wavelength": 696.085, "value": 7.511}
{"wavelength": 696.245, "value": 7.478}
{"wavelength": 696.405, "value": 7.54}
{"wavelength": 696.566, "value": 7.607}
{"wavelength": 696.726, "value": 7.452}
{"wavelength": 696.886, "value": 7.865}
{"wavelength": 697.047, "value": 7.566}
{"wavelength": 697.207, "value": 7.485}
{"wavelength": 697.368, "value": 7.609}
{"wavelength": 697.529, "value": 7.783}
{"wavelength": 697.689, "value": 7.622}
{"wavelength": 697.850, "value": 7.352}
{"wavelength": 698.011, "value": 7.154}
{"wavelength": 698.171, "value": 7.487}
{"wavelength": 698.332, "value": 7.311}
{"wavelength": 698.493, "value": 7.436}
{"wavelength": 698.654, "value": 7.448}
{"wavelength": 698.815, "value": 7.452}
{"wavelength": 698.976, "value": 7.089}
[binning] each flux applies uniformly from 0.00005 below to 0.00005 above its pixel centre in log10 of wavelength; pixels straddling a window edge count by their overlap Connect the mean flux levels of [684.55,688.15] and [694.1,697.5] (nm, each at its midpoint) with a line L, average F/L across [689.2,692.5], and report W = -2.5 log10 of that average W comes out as -0.02 mag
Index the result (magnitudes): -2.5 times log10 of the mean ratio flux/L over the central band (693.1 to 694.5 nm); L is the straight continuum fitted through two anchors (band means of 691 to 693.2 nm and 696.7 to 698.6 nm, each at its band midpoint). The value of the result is 0.03 mag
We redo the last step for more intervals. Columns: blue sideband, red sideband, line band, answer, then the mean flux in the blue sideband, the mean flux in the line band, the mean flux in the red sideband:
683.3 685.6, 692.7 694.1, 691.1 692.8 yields -0.048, 7.63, 7.94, 7.59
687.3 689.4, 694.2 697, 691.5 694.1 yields 0.007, 7.96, 7.74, 7.67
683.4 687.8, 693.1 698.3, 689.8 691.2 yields -0.017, 7.76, 7.81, 7.62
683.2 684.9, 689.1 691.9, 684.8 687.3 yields -0.025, 7.55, 7.86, 7.96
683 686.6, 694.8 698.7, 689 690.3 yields -0.039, 7.72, 7.96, 7.61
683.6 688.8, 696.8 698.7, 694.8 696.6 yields -0.024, 7.83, 7.73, 7.51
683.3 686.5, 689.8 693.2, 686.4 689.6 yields -0.032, 7.7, 8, 7.83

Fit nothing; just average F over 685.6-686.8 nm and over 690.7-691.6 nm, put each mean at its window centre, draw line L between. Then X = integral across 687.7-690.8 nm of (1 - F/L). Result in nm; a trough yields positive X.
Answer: 0.028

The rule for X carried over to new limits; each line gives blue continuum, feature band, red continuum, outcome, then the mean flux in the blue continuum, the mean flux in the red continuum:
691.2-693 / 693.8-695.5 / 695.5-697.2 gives 0.014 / 7.88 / 7.66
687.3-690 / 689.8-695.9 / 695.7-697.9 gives 0.022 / 7.99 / 7.62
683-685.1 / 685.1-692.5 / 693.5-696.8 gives -0.293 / 7.6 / 7.67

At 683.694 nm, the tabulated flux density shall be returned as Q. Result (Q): 7.776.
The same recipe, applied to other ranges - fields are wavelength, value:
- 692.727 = 7.427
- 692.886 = 7.613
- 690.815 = 7.816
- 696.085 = 7.511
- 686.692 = 7.482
